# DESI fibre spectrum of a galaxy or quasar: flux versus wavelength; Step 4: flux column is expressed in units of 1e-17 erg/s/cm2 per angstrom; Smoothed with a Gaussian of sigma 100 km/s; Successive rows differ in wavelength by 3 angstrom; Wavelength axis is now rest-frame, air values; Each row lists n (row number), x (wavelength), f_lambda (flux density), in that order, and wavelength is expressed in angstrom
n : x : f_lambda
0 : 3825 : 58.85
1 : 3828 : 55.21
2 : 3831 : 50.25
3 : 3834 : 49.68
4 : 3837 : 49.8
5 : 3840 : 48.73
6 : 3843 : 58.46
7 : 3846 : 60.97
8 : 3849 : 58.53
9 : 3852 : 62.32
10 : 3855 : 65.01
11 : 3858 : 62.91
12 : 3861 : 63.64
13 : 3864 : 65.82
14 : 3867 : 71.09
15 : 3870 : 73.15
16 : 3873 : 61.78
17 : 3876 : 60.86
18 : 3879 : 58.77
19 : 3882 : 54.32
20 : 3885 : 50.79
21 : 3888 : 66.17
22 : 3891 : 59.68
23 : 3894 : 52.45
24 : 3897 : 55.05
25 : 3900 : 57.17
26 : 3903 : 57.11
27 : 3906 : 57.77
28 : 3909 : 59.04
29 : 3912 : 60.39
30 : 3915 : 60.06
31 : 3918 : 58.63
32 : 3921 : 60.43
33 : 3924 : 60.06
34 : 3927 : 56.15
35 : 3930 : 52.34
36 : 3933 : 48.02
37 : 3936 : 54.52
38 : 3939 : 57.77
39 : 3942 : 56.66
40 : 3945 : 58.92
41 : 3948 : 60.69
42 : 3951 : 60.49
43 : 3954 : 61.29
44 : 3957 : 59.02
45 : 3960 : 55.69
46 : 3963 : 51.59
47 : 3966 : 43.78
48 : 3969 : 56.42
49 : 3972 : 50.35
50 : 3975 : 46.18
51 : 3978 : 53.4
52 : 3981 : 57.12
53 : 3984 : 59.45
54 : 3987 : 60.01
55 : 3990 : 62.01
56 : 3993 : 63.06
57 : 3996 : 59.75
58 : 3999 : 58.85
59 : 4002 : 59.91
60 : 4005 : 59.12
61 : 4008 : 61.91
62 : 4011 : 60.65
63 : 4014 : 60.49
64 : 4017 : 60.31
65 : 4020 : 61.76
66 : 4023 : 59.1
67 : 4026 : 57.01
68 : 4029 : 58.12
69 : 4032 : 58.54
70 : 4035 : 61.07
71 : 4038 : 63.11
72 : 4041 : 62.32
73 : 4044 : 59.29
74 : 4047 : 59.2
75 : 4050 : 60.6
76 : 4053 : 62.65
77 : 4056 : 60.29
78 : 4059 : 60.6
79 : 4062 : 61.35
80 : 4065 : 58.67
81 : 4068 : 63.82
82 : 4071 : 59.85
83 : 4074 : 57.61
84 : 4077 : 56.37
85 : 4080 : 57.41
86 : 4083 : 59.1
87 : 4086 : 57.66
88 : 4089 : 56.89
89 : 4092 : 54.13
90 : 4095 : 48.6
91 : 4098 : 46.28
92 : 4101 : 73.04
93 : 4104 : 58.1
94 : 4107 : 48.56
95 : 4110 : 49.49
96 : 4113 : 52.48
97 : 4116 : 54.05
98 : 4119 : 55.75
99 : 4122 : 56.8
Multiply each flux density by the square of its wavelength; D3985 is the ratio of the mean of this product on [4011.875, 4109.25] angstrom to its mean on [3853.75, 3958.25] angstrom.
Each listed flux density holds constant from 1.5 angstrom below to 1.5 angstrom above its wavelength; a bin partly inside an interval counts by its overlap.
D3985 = 1.07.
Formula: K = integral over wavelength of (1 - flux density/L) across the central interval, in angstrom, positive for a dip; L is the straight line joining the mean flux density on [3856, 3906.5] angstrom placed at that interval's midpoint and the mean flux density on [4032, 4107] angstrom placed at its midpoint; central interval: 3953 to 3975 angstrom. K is 2.4 angstrom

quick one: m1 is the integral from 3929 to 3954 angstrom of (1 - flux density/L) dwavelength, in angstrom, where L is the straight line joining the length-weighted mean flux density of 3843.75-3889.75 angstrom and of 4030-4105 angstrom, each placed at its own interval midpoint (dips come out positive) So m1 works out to 1.9 angstrom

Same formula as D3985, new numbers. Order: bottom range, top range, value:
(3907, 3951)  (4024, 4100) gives 1.09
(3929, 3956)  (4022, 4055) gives 1.11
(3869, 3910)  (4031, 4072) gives 1.13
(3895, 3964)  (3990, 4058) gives 1.10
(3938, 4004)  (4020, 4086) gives 1.09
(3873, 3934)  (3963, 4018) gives 1.04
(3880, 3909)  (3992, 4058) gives 1.13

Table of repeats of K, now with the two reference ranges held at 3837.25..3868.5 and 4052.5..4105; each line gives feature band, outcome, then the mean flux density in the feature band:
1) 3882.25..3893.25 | 0.5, 57.9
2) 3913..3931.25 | 0.7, 58.1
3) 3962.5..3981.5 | 2.8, 50.9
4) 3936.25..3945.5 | 0.5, 57.2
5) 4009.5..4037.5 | -0.3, 59.8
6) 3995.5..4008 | -0.1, 59.7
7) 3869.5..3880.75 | -0.3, 62.6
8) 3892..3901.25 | 0.9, 55.1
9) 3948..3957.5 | -0.1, 60.5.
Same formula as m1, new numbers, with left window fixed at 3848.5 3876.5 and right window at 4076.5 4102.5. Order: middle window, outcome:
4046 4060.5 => -0.70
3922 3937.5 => 1.99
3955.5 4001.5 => 3.60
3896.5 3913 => 1.43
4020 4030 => 0.06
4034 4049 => -0.67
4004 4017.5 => -0.25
